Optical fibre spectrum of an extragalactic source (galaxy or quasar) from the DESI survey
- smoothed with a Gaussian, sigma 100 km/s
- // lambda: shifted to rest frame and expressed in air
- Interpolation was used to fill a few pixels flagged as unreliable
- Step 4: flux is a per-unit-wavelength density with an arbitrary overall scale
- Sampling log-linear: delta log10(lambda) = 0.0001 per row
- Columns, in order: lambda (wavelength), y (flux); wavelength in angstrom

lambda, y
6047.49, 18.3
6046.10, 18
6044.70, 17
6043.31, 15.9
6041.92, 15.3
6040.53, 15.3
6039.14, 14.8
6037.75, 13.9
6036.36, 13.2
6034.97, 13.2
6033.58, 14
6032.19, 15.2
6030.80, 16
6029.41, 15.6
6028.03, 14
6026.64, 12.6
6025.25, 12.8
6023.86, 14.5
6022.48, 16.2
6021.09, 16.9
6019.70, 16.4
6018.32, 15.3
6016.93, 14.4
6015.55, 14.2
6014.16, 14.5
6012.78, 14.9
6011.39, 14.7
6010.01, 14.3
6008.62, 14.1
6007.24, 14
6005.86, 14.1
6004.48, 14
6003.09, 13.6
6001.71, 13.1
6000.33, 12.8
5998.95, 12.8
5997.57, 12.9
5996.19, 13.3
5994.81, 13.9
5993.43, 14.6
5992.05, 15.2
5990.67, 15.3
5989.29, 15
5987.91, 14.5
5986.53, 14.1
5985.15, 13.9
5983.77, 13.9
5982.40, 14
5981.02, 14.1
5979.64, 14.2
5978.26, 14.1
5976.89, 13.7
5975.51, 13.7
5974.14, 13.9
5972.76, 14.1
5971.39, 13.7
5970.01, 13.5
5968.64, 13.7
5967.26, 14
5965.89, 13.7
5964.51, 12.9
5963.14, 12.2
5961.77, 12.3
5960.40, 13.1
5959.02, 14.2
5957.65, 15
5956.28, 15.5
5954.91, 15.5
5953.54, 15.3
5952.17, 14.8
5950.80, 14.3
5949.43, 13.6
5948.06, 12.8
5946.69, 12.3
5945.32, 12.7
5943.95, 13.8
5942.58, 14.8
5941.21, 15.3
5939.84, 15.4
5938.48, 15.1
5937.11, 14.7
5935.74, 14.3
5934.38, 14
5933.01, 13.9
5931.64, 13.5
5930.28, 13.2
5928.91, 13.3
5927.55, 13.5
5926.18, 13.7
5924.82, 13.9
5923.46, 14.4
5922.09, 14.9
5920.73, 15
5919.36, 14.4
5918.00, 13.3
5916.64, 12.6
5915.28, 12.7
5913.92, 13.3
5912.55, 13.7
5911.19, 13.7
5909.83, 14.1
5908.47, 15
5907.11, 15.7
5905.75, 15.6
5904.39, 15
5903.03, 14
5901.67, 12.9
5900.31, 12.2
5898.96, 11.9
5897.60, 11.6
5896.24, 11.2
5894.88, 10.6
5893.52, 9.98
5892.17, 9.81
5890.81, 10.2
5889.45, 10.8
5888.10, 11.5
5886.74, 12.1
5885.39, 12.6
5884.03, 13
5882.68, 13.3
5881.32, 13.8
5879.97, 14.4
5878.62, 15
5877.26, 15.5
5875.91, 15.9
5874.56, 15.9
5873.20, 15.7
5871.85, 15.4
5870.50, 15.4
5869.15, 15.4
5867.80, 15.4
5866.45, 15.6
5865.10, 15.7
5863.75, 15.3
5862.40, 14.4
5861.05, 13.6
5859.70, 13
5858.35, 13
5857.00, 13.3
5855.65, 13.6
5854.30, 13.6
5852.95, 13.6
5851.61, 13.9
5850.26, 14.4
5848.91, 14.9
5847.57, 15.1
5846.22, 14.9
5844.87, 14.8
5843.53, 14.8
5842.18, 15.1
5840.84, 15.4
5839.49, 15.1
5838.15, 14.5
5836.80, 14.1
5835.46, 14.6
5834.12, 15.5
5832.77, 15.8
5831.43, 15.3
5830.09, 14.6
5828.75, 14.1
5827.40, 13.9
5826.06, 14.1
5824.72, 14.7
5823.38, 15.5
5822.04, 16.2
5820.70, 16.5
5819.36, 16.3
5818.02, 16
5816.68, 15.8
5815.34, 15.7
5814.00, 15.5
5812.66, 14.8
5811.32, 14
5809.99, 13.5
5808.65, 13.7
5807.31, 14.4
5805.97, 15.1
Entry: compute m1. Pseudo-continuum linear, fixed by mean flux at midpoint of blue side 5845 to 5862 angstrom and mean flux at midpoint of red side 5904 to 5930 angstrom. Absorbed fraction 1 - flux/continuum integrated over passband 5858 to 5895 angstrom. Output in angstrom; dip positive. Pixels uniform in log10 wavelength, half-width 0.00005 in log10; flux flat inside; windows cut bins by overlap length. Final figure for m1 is 0.74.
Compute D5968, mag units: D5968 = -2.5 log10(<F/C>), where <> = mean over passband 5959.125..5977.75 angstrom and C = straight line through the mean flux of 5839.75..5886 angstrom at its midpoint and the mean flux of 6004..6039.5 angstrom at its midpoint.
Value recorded 0.08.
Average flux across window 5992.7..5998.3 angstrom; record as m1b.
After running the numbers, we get 13.7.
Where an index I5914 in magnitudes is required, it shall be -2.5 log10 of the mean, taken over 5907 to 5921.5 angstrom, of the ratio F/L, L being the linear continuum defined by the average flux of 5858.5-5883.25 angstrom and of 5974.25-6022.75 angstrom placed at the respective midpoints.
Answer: 0.06 mag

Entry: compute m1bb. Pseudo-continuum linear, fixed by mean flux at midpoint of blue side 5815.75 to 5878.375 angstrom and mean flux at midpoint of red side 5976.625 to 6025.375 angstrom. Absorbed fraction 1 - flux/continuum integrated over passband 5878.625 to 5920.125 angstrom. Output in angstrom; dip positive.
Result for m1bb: 5.1 angstrom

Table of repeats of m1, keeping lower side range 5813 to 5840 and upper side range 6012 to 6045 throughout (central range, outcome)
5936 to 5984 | 3.0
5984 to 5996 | 0.3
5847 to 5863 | 1.4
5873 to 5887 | 0.7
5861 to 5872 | -0.1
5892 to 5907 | 2.6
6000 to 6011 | 0.8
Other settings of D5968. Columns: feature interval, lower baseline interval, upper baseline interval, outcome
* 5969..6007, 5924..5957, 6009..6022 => 0.06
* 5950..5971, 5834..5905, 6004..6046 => 0.03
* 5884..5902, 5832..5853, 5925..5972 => 0.26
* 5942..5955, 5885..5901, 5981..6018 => -0.10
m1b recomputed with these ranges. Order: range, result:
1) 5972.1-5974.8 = 14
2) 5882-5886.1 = 13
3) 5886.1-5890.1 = 11.5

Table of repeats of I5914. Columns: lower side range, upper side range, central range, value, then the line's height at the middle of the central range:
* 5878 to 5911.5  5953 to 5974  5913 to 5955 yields -0.044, 13.4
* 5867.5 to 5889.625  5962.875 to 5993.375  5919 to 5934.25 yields 0.013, 14.1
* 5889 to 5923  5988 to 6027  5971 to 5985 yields -0.001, 13.9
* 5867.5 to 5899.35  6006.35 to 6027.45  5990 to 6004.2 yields 0.051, 14.4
